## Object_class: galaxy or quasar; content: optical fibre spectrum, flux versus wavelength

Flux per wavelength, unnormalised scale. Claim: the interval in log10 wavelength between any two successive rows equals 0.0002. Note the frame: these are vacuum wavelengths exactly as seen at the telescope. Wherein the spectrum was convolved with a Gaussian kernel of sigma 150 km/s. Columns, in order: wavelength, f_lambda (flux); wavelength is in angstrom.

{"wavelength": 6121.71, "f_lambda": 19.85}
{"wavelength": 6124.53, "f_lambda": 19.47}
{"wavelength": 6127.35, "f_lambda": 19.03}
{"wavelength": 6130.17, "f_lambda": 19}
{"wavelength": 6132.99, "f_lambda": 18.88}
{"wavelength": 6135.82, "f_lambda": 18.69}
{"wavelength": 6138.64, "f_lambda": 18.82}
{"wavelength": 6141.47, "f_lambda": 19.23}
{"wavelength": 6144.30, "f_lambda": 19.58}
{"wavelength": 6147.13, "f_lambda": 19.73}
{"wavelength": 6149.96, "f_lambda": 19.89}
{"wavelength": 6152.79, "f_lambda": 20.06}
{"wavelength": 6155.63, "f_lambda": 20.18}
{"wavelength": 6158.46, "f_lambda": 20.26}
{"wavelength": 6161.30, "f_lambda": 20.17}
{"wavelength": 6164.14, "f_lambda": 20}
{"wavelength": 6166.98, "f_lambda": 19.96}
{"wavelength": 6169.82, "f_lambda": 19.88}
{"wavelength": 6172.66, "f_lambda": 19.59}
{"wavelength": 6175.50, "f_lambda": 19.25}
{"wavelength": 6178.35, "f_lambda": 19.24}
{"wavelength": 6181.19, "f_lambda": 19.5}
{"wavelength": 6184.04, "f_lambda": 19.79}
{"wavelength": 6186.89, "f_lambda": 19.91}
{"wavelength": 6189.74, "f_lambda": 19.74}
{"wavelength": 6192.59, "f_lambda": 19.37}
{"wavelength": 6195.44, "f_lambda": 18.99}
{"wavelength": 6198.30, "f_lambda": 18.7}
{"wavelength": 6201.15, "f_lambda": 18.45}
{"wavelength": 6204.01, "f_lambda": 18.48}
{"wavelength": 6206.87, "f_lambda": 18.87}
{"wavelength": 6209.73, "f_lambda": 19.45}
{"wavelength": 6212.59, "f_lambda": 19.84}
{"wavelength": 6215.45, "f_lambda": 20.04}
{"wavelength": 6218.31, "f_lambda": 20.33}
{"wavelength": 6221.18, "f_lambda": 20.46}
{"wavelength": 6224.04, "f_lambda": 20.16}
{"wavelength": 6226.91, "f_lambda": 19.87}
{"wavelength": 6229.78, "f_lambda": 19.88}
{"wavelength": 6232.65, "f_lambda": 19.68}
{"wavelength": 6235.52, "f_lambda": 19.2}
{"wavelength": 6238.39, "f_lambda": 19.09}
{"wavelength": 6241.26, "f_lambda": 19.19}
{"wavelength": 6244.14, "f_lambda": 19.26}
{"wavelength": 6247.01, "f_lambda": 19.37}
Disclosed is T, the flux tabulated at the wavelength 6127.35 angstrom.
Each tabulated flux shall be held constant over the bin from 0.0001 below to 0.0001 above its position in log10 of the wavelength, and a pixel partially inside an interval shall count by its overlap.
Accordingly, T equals 19.03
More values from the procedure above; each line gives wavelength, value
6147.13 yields 19.73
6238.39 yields 19.09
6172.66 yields 19.59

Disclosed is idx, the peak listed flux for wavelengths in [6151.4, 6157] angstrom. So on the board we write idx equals 20.18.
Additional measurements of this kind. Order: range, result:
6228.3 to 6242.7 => 19.88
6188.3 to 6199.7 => 19.74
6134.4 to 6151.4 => 19.89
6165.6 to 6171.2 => 19.96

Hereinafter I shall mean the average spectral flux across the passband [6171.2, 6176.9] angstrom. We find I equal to 19.4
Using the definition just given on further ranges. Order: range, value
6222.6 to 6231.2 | 20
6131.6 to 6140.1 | 18.8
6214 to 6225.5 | 20.2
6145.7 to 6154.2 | 19.9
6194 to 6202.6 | 18.7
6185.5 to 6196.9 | 19.5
